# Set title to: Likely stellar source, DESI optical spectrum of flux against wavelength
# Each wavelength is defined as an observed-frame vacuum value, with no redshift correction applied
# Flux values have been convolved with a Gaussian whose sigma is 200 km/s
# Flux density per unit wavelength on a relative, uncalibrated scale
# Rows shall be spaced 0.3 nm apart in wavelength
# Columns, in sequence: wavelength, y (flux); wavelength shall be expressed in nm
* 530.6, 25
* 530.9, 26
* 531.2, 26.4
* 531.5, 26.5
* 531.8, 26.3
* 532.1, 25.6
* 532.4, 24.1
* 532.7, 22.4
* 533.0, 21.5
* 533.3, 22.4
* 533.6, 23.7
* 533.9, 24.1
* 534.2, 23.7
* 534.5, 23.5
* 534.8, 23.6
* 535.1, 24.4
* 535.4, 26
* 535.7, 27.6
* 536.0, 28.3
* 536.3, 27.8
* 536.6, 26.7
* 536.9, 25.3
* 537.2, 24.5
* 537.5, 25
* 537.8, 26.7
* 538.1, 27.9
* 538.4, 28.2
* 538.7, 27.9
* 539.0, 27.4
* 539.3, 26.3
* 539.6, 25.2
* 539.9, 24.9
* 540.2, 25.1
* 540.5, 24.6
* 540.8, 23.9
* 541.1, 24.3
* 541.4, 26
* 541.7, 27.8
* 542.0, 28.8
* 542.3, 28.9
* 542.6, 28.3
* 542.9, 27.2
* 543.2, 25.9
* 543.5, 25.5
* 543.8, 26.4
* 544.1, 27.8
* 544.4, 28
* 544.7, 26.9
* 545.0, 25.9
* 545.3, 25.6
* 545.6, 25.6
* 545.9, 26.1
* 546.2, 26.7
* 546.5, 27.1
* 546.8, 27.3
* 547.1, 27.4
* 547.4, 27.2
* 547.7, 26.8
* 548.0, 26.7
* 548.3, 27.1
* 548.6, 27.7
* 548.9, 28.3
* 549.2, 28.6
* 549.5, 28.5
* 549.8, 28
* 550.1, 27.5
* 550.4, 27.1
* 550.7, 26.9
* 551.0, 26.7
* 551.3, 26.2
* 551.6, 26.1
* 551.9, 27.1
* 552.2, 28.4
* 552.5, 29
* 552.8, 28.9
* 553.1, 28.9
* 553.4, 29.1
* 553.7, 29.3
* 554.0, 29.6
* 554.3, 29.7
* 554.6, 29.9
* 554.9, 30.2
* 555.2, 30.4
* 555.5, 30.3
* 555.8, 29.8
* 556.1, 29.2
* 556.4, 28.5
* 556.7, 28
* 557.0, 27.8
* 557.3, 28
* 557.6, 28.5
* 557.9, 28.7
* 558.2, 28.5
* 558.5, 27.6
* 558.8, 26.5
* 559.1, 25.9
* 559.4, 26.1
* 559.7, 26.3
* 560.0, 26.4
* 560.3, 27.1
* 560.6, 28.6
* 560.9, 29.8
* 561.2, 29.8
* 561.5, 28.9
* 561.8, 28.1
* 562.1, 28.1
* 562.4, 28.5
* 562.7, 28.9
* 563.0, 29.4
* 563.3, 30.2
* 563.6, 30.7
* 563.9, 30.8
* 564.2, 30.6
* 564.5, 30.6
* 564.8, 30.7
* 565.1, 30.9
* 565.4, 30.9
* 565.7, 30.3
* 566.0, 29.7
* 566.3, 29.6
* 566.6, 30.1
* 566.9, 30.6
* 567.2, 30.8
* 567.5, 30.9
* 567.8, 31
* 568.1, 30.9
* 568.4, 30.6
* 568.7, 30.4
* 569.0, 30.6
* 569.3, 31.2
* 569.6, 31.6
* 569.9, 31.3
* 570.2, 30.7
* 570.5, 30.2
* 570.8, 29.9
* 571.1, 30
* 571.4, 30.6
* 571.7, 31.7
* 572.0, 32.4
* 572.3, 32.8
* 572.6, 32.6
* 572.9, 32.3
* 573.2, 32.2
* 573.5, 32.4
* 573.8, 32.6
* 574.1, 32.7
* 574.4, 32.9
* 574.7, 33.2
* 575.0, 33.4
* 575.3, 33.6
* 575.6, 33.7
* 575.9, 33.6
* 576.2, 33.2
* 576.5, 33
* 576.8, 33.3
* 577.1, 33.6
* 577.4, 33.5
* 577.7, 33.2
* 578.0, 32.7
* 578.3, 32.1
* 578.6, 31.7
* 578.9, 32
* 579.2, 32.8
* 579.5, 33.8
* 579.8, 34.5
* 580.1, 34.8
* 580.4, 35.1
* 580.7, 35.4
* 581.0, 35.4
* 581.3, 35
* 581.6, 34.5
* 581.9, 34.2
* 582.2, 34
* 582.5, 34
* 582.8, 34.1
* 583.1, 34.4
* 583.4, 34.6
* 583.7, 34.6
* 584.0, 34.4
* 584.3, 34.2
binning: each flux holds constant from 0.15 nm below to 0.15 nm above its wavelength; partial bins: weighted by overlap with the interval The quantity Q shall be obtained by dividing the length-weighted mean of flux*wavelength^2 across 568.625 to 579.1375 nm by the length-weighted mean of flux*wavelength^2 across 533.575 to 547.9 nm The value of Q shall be 1.38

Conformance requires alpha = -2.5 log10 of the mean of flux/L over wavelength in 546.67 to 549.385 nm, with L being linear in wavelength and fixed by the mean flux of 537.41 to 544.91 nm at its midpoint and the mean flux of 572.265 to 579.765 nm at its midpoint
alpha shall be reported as 0.02 mag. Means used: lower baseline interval 26.6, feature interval 27.5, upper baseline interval 32.9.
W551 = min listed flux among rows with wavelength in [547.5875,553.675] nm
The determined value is 26.1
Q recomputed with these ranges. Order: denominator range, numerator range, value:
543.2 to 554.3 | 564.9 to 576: 1.24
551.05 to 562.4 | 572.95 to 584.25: 1.28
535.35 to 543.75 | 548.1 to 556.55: 1.13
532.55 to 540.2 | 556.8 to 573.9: 1.31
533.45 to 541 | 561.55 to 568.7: 1.30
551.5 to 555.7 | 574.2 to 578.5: 1.24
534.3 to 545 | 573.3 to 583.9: 1.47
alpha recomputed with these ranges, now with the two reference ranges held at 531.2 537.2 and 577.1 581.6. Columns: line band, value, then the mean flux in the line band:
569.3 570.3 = 0.02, 31.2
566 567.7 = 0.03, 30.4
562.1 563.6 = 0.05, 29.3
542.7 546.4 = 0.02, 26.5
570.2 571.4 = 0.07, 30.2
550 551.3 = 0.05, 26.9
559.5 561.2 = 0.08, 27.8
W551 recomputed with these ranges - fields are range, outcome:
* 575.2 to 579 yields 31.7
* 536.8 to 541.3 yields 23.9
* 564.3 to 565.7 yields 30.3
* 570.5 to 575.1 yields 29.9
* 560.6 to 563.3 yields 28.1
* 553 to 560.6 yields 25.9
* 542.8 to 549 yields 25.5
